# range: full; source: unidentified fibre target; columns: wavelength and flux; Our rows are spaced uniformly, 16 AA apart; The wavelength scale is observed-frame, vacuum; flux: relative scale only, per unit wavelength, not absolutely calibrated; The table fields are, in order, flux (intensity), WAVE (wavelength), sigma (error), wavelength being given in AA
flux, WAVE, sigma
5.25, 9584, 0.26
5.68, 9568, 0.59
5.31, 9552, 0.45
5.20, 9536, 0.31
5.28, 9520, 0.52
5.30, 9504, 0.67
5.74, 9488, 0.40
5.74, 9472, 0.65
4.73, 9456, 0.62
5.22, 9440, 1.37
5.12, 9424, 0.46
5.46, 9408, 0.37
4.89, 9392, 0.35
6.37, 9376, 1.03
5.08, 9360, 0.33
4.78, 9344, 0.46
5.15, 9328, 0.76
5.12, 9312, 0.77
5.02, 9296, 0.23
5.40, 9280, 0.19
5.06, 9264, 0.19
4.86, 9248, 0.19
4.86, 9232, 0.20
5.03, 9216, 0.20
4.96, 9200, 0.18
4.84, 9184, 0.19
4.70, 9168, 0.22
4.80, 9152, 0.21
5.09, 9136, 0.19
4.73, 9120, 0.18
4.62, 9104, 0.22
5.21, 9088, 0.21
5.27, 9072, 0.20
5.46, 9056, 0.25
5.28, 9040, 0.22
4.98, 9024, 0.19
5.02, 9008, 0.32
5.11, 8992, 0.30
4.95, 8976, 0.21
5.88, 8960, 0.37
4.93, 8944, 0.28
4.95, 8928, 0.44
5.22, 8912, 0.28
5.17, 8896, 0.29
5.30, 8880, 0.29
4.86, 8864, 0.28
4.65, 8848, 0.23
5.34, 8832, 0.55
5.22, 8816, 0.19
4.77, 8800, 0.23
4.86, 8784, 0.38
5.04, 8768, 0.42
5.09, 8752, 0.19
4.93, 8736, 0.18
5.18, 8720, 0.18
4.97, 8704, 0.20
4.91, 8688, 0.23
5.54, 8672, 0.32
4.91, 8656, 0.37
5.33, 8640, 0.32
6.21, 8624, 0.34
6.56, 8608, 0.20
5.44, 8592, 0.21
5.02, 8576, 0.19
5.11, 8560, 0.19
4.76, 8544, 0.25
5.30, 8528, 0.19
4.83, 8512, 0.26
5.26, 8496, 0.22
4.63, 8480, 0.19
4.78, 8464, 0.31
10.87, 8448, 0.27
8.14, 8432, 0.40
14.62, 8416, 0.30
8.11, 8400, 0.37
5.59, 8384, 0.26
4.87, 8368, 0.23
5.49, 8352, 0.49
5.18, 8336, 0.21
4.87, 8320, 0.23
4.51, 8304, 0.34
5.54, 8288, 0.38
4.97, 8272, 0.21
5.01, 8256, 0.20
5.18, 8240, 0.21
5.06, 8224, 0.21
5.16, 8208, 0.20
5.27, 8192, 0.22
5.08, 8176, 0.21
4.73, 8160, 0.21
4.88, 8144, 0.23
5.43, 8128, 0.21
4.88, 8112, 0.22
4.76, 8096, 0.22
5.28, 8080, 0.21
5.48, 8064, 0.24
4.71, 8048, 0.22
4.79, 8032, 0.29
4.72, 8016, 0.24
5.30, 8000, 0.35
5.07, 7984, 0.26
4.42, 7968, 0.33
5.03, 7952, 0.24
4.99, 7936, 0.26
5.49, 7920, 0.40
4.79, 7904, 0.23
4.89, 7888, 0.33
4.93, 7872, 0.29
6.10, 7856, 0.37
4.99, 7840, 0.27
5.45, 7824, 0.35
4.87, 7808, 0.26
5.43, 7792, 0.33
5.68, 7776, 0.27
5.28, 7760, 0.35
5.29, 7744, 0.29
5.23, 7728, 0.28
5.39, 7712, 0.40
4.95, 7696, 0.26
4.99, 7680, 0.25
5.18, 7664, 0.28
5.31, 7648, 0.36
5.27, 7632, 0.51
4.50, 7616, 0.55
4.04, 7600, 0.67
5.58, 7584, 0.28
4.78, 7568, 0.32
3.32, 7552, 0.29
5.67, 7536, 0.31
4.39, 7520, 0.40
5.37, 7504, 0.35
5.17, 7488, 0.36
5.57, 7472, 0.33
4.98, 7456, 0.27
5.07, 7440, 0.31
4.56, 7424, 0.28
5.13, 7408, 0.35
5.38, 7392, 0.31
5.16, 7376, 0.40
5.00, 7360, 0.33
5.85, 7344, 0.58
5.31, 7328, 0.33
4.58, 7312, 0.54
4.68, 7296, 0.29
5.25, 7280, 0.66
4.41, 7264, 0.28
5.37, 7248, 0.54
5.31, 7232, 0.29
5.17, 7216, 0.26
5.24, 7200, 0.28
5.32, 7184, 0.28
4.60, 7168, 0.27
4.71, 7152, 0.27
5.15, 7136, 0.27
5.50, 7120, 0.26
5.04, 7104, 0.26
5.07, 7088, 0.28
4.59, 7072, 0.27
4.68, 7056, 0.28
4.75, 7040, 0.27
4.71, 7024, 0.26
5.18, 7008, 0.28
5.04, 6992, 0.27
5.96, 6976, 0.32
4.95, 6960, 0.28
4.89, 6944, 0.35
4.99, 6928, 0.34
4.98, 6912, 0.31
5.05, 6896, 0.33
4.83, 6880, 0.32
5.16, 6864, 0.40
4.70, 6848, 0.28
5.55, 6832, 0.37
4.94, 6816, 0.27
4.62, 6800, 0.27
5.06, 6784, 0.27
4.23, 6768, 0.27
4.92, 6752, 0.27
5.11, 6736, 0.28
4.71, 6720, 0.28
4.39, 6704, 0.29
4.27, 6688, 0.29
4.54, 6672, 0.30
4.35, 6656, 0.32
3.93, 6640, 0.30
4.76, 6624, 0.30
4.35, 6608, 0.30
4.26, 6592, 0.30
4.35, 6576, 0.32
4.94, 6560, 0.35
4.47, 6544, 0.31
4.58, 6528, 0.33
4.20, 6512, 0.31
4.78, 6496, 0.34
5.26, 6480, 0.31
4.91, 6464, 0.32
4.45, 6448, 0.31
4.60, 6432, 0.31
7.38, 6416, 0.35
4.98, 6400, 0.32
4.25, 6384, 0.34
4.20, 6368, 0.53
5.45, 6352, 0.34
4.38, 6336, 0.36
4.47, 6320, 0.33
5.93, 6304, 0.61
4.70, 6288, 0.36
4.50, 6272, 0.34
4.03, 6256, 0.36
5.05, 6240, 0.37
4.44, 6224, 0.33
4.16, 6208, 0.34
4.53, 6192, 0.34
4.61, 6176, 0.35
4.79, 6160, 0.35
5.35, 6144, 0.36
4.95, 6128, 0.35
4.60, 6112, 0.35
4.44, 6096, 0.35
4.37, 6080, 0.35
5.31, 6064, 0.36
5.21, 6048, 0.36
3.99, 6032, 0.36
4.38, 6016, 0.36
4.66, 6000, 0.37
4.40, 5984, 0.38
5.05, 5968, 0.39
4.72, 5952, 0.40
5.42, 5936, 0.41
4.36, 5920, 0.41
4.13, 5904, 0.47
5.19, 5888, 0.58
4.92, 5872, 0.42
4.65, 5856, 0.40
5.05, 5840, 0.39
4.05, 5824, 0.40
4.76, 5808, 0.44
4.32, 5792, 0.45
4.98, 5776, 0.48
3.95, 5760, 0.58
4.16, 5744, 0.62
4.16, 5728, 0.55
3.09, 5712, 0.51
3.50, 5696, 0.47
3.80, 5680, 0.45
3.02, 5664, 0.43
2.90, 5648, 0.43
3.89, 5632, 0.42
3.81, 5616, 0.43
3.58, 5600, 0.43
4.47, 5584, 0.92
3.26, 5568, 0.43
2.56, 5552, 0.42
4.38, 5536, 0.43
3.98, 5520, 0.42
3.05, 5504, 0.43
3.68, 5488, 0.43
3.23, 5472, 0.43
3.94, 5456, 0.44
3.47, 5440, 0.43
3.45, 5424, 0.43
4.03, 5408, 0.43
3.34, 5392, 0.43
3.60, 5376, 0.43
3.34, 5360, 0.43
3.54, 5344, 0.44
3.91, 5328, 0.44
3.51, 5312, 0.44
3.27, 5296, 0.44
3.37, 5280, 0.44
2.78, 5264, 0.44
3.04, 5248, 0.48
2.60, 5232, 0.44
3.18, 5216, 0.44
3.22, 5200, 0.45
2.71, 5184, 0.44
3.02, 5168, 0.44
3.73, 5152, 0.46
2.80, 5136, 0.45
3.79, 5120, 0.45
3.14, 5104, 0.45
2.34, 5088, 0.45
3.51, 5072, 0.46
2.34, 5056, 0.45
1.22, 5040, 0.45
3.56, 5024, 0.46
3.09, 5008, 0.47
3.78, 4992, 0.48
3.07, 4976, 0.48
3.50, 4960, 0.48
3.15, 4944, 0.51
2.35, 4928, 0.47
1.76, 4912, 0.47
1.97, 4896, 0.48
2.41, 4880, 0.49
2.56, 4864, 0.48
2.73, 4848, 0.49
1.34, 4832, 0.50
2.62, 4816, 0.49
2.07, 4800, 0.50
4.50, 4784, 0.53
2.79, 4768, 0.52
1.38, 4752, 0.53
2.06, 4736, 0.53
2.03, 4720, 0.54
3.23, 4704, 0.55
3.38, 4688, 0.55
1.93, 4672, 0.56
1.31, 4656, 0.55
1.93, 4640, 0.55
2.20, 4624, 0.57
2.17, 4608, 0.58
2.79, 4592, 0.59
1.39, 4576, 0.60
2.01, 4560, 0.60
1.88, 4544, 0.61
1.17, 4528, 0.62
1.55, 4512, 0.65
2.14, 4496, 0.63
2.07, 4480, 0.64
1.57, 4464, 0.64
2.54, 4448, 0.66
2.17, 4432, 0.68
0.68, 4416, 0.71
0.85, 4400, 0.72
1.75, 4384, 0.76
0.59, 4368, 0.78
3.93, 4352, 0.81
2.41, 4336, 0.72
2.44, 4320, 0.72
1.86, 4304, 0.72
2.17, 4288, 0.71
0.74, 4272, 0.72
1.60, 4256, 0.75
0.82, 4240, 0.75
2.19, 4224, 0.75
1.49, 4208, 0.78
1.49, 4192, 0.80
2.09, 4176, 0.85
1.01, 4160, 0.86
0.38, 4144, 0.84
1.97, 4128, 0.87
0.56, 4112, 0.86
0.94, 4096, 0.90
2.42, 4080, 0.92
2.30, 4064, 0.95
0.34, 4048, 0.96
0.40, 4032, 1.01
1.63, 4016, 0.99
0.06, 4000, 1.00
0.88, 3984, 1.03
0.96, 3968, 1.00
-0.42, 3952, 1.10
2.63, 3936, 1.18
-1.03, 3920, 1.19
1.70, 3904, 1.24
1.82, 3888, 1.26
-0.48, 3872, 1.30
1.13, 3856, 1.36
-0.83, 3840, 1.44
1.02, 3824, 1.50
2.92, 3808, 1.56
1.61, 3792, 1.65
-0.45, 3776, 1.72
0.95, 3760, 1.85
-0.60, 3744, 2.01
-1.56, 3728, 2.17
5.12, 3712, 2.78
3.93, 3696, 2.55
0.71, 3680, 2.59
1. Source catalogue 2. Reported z 0.282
